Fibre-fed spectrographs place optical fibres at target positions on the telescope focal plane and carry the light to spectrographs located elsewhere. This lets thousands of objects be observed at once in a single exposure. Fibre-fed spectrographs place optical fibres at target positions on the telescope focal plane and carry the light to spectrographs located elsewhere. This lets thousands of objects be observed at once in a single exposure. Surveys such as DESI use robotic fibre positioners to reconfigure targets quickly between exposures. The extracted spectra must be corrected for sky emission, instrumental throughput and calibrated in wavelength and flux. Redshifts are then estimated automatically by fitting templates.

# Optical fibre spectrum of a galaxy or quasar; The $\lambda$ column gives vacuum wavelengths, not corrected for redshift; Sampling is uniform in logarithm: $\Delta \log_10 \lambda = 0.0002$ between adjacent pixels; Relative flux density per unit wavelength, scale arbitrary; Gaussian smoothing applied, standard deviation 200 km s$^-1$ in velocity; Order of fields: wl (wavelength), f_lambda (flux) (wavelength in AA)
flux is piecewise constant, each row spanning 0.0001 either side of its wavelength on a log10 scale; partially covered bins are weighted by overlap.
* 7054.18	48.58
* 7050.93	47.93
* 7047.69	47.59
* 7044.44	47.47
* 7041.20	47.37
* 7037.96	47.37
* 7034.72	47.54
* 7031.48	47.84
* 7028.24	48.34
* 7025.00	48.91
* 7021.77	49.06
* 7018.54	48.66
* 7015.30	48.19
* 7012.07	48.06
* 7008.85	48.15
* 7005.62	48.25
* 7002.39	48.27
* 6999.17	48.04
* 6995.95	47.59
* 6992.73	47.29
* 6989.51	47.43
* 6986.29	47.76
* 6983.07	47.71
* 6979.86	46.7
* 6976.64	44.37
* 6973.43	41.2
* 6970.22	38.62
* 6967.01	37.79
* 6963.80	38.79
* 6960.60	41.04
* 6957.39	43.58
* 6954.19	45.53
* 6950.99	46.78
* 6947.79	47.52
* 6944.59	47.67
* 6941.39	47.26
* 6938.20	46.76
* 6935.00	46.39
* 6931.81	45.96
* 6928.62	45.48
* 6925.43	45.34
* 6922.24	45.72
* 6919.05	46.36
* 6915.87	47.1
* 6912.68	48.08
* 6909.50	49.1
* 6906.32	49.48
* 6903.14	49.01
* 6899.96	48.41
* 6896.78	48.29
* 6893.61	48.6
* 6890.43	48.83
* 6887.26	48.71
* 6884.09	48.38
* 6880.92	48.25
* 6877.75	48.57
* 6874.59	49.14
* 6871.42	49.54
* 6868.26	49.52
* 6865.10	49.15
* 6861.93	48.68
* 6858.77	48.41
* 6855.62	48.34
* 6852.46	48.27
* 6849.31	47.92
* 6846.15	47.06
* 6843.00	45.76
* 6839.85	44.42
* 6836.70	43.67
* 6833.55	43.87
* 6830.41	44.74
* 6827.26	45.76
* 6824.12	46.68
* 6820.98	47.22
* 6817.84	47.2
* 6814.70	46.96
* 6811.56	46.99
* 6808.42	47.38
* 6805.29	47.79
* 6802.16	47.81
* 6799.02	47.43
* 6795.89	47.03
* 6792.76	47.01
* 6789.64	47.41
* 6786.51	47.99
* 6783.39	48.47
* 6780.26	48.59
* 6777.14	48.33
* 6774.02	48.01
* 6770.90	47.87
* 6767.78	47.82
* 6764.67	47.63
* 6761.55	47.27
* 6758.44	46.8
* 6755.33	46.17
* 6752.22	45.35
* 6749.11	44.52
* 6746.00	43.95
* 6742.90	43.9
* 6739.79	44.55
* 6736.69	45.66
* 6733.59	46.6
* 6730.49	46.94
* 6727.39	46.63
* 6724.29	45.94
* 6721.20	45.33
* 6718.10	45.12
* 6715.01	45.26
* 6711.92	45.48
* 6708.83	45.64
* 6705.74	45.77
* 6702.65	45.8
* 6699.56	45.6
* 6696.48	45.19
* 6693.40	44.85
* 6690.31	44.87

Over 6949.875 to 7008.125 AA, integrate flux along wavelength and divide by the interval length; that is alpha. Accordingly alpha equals 44.9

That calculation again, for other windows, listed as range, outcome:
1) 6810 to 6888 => 47.3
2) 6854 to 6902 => 48.7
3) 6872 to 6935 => 47.8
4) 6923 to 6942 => 46.1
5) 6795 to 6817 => 47.3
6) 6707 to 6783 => 46.3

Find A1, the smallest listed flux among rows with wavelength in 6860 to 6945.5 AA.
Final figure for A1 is 45.34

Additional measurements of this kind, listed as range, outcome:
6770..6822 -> 46.96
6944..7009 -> 37.79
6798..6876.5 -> 43.67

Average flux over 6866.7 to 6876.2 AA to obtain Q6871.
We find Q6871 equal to 49.4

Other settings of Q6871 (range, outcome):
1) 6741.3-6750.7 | 44.1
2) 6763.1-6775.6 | 47.8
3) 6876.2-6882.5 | 48.4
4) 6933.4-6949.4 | 47.1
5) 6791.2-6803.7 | 47.3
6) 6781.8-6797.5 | 47.6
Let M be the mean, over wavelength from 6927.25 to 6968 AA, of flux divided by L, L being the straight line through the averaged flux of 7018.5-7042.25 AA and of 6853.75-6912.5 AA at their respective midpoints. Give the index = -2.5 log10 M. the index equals 0.09 mag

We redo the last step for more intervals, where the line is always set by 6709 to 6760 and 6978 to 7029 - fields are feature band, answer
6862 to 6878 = -0.05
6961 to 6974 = 0.21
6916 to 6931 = 0.03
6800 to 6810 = -0.03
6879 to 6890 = -0.04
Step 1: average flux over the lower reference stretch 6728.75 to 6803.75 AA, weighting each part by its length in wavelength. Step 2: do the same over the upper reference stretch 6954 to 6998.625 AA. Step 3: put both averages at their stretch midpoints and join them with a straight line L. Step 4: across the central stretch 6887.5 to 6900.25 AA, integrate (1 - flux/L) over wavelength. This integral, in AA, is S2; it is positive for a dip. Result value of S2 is -1.0 AA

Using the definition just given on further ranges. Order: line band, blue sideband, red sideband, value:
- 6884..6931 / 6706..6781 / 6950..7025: -1.9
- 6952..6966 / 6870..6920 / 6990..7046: 1.7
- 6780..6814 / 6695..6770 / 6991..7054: -0.9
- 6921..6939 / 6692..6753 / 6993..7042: 0.5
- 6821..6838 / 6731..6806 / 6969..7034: 0.6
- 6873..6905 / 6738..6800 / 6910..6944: -1.4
